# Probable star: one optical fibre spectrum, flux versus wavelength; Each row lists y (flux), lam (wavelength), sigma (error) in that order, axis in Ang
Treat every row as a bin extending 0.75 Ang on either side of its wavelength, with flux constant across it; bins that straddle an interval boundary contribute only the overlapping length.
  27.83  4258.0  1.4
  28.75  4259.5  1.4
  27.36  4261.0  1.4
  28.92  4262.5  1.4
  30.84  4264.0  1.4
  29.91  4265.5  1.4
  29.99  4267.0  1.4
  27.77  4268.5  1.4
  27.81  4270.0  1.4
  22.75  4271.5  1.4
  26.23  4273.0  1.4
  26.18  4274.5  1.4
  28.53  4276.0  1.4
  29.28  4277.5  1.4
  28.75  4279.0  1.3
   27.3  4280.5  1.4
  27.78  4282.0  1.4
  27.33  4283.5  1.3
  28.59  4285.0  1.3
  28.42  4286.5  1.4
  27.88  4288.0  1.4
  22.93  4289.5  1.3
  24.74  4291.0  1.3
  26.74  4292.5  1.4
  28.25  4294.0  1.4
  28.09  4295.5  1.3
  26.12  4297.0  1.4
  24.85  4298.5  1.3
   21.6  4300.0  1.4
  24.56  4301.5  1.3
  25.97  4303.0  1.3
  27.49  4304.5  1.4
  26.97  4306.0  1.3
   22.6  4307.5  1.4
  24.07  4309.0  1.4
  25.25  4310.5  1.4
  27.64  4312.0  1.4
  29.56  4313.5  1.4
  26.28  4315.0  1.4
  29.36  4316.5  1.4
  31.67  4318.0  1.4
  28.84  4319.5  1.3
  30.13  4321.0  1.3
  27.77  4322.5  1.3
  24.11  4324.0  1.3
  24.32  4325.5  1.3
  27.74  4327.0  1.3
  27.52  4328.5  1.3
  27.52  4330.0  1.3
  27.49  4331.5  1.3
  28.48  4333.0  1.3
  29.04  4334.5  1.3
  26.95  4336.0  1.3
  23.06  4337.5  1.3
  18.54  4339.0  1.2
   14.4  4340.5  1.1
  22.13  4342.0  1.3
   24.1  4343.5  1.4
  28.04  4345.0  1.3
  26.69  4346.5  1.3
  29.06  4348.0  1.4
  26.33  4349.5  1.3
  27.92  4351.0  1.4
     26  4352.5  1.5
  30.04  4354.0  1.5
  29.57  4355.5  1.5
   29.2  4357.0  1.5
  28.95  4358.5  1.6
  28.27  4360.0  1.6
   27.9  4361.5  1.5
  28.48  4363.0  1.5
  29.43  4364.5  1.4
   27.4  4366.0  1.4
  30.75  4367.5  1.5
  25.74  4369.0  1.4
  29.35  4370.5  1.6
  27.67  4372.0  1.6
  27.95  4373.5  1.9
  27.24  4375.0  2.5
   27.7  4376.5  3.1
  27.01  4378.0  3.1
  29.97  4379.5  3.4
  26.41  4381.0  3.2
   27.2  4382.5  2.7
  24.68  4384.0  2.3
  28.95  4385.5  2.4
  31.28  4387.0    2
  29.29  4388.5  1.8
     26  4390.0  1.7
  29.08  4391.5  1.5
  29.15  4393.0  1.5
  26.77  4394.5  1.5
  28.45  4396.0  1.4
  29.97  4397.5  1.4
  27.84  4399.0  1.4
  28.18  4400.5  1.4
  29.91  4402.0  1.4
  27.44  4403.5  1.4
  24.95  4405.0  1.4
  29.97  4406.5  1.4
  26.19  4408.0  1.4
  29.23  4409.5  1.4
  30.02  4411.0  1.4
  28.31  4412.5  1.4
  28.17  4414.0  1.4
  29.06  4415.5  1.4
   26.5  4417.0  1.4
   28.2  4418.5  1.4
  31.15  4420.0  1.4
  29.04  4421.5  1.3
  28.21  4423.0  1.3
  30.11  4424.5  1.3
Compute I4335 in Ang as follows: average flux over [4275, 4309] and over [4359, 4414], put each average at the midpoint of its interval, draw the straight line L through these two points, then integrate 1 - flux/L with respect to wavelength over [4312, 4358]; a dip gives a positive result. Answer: 0.9 Ang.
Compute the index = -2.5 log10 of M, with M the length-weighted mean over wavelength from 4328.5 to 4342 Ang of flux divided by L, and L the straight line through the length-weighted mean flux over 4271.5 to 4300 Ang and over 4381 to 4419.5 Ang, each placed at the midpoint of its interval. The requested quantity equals 0.12 mag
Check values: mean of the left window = 26.9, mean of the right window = 28.2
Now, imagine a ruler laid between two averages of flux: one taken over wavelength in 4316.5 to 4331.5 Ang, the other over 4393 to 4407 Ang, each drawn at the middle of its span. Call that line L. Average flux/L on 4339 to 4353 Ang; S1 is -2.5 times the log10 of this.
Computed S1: 0.14 mag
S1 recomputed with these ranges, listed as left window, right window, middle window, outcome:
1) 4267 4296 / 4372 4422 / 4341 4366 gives 0.01 mag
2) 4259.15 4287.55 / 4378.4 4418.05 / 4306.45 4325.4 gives 0.04 mag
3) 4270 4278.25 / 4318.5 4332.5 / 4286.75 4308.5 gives 0.05 mag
